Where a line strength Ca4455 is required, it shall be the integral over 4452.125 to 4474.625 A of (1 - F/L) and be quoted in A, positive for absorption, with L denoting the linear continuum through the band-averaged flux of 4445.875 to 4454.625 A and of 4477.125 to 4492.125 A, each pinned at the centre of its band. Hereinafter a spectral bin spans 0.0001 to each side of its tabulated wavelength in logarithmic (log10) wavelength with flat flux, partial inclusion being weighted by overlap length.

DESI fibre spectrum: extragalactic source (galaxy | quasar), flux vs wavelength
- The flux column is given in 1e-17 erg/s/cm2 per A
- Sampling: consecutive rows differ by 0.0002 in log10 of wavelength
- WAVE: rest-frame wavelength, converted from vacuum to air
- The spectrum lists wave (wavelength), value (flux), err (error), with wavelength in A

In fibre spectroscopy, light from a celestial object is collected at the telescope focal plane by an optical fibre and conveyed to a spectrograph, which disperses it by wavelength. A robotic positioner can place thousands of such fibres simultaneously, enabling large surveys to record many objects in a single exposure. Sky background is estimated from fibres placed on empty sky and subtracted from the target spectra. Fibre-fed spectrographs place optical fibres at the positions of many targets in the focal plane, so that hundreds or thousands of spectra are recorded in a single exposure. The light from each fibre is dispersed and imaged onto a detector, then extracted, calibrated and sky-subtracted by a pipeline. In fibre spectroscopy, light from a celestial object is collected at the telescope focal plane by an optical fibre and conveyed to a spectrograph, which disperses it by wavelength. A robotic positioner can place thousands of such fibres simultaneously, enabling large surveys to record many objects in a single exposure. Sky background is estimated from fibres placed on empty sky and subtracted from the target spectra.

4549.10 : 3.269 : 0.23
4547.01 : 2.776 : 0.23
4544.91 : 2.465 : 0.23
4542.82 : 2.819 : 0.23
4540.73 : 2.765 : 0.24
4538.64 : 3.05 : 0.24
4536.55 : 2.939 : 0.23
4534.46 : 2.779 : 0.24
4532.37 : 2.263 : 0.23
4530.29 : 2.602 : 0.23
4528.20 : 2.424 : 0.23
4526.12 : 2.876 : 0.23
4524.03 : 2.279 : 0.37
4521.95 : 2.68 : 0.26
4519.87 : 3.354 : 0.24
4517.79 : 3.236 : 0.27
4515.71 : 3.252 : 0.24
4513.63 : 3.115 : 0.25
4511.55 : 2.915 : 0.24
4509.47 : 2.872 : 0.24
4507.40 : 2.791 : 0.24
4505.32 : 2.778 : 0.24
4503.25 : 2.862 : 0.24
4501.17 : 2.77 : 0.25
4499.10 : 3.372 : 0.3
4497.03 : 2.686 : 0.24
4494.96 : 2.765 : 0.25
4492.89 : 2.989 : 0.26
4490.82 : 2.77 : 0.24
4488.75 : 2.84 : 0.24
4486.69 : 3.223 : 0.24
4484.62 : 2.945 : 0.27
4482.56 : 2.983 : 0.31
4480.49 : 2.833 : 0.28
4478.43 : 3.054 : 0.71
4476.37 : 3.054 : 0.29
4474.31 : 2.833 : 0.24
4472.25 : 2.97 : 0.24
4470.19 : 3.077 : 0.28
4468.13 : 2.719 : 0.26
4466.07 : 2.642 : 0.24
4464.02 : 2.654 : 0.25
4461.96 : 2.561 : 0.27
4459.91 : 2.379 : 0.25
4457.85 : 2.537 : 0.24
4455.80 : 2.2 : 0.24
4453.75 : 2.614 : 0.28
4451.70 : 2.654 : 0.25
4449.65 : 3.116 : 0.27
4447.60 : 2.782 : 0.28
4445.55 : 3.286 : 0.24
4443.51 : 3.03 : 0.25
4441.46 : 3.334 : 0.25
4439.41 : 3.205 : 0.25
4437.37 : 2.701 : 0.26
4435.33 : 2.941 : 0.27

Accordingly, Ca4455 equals 1.8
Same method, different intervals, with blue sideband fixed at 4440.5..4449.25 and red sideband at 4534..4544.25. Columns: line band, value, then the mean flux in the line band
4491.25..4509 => 0.54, 2.87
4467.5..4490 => 0.43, 2.96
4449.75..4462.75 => 2.30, 2.53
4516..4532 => 0.68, 2.78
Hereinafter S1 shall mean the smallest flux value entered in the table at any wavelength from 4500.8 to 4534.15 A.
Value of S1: 2.263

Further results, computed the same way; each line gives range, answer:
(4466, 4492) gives 2.642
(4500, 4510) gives 2.77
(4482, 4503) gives 2.686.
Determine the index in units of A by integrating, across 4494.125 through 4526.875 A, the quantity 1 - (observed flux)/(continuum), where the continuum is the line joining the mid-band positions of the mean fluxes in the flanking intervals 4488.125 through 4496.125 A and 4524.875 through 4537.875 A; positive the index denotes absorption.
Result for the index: -2.0 A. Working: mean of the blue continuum 2.84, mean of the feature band 2.91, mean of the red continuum 2.65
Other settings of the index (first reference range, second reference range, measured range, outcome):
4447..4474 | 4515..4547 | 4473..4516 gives -3.2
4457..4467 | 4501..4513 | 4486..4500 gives -0.9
